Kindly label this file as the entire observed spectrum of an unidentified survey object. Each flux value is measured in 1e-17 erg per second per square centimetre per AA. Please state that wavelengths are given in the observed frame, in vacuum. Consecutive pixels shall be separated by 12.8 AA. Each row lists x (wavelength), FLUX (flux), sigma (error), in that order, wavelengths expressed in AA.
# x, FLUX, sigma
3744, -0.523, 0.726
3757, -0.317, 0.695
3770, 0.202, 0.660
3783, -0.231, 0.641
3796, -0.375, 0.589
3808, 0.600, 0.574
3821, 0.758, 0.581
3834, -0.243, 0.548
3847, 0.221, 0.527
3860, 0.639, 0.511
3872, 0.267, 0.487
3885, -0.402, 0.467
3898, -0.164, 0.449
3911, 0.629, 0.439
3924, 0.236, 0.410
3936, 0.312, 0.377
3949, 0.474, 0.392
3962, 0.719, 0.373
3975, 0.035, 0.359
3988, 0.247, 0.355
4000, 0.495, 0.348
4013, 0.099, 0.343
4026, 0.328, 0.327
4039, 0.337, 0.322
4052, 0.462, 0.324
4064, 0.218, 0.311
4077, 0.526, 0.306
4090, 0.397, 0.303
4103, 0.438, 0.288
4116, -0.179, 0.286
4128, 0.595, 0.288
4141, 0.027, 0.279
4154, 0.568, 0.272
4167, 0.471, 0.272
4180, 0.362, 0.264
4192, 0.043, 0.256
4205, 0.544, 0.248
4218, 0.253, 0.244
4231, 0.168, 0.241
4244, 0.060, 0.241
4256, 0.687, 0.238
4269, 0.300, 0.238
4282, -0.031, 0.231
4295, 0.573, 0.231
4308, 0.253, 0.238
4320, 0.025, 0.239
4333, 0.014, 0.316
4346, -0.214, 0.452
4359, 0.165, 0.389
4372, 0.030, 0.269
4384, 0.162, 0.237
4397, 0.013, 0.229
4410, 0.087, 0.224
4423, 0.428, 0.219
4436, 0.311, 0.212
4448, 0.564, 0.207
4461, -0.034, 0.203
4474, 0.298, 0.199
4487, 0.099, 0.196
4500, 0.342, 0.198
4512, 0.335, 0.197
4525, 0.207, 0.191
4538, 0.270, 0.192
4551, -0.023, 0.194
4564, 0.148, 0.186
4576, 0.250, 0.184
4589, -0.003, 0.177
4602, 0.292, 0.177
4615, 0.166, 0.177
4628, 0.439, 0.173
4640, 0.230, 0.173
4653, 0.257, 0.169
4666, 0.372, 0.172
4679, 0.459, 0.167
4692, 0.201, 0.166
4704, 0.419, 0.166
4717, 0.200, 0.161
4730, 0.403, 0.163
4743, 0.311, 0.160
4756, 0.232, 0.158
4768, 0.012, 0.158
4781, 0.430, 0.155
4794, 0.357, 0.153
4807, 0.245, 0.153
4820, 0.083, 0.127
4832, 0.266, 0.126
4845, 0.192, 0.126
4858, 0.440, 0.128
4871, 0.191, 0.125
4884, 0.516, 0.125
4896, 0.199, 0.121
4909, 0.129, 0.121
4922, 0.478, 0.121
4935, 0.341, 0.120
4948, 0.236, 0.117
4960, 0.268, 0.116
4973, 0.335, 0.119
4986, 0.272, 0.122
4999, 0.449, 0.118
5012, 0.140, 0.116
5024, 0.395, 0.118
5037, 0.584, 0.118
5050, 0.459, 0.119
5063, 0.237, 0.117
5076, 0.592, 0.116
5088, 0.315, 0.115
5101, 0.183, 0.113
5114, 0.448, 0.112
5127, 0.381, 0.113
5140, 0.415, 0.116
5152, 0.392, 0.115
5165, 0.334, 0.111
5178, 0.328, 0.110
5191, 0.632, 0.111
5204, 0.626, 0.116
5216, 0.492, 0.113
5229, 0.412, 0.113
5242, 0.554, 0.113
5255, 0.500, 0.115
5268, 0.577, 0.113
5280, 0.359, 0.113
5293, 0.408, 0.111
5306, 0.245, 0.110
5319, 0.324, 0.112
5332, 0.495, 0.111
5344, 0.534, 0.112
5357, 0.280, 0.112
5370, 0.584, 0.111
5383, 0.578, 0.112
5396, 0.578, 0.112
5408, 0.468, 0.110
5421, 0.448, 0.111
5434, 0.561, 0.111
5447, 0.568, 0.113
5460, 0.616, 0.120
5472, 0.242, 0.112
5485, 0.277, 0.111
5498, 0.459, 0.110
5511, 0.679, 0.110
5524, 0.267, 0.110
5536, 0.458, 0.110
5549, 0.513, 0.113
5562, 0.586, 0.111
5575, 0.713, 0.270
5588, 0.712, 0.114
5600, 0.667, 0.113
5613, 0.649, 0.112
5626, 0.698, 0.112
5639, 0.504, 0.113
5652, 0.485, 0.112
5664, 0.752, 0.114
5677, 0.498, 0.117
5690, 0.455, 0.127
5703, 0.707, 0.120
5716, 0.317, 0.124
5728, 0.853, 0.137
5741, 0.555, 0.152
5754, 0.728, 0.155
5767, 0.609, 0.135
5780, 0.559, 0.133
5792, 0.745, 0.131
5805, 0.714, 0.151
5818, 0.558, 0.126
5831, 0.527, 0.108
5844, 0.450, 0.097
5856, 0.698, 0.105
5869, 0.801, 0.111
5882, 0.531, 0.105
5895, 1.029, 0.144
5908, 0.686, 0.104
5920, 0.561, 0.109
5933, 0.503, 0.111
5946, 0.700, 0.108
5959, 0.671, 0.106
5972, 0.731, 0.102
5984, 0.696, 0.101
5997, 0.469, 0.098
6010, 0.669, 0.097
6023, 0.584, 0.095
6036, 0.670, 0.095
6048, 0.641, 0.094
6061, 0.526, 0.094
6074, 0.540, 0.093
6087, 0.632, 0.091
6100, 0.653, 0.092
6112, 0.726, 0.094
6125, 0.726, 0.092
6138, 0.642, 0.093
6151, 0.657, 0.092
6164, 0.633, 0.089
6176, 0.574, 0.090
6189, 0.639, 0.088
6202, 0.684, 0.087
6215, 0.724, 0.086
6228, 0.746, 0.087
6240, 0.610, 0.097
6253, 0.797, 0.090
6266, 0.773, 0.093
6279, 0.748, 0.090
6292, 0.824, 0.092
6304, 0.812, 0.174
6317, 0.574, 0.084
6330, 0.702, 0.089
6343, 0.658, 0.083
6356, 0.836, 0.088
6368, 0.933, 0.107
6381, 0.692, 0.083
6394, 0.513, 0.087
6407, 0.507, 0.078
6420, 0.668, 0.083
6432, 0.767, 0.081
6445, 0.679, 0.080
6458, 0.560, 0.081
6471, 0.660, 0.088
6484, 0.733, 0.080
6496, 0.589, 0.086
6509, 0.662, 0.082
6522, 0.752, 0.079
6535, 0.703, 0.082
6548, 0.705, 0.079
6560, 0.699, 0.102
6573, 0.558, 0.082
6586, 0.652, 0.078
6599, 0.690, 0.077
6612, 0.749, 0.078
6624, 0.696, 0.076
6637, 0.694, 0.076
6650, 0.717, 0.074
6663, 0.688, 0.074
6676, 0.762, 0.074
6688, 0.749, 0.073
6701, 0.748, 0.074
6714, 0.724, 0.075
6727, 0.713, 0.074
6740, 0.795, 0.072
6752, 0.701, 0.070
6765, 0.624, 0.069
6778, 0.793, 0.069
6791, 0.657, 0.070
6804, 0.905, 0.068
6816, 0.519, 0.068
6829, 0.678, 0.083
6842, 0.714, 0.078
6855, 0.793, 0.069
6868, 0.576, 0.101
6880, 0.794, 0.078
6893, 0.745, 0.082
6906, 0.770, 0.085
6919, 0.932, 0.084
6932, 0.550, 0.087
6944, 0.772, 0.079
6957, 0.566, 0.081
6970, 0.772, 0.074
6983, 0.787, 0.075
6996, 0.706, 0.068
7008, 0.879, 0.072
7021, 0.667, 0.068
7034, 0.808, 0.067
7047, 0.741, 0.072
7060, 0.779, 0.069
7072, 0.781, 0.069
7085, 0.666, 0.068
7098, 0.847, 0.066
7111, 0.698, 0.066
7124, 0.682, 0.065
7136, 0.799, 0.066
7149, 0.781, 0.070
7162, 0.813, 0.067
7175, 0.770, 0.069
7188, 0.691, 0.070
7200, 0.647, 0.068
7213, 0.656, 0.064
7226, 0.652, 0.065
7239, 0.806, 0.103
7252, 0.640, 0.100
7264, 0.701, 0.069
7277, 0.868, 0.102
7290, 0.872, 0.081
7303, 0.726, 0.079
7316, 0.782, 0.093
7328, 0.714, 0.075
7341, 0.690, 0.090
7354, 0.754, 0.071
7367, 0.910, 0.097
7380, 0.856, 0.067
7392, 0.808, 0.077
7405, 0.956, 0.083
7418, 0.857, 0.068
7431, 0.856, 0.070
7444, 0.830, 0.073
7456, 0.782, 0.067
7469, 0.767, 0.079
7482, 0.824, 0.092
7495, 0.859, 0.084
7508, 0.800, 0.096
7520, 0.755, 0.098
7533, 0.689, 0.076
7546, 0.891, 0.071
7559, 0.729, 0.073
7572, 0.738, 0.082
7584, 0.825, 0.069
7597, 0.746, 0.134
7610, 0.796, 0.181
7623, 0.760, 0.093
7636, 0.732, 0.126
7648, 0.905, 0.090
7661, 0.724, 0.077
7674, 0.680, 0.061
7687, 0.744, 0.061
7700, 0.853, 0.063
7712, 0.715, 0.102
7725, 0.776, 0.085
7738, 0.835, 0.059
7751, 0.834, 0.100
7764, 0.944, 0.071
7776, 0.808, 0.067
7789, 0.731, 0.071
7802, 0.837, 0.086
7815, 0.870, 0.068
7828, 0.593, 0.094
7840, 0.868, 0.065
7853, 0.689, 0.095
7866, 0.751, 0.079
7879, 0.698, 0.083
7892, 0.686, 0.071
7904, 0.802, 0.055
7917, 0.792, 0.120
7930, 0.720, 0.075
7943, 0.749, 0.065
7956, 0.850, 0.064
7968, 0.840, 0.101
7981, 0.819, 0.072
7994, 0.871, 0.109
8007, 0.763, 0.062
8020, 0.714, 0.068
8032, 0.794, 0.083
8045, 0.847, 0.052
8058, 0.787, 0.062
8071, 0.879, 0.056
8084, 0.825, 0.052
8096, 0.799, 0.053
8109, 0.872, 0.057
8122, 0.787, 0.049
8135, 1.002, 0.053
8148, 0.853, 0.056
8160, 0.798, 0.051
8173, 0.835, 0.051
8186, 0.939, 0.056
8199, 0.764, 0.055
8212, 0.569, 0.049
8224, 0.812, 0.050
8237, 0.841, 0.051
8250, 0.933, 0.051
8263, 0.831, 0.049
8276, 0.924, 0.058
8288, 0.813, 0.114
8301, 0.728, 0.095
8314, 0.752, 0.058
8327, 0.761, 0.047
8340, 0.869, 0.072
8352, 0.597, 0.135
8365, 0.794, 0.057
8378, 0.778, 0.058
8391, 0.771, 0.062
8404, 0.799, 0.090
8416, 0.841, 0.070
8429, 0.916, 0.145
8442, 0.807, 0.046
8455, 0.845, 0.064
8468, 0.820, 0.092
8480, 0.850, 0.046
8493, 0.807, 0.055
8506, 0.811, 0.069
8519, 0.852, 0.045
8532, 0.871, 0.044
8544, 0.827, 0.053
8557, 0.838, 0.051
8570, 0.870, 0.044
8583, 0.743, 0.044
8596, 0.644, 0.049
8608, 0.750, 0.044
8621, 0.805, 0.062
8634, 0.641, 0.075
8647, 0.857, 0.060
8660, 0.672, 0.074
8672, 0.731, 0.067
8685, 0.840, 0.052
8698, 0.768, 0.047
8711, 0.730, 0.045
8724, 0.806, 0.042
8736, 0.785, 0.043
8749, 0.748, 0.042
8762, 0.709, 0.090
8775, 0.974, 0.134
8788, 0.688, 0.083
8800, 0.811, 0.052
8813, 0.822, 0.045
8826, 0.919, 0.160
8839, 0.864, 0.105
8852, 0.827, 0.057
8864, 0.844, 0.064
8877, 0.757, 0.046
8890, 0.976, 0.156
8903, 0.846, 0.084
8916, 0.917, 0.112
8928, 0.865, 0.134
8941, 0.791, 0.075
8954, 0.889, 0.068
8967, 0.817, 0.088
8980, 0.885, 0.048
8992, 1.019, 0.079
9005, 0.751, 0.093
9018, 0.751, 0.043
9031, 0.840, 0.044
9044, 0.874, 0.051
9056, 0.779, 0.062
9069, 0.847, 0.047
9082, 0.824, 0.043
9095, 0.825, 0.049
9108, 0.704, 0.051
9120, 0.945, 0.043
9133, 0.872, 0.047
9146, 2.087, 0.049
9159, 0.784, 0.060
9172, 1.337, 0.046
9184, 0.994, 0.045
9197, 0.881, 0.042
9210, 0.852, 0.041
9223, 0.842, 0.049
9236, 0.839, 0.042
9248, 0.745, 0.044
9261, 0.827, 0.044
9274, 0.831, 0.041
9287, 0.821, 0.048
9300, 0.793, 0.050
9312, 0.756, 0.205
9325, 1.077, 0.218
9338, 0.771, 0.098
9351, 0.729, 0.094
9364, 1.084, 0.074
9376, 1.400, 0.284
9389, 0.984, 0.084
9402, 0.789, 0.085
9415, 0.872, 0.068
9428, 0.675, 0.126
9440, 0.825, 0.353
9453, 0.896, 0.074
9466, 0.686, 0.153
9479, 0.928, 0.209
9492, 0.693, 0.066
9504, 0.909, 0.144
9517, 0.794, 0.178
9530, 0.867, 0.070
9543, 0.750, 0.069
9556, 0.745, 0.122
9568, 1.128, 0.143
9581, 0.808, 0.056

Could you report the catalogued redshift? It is 0.39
